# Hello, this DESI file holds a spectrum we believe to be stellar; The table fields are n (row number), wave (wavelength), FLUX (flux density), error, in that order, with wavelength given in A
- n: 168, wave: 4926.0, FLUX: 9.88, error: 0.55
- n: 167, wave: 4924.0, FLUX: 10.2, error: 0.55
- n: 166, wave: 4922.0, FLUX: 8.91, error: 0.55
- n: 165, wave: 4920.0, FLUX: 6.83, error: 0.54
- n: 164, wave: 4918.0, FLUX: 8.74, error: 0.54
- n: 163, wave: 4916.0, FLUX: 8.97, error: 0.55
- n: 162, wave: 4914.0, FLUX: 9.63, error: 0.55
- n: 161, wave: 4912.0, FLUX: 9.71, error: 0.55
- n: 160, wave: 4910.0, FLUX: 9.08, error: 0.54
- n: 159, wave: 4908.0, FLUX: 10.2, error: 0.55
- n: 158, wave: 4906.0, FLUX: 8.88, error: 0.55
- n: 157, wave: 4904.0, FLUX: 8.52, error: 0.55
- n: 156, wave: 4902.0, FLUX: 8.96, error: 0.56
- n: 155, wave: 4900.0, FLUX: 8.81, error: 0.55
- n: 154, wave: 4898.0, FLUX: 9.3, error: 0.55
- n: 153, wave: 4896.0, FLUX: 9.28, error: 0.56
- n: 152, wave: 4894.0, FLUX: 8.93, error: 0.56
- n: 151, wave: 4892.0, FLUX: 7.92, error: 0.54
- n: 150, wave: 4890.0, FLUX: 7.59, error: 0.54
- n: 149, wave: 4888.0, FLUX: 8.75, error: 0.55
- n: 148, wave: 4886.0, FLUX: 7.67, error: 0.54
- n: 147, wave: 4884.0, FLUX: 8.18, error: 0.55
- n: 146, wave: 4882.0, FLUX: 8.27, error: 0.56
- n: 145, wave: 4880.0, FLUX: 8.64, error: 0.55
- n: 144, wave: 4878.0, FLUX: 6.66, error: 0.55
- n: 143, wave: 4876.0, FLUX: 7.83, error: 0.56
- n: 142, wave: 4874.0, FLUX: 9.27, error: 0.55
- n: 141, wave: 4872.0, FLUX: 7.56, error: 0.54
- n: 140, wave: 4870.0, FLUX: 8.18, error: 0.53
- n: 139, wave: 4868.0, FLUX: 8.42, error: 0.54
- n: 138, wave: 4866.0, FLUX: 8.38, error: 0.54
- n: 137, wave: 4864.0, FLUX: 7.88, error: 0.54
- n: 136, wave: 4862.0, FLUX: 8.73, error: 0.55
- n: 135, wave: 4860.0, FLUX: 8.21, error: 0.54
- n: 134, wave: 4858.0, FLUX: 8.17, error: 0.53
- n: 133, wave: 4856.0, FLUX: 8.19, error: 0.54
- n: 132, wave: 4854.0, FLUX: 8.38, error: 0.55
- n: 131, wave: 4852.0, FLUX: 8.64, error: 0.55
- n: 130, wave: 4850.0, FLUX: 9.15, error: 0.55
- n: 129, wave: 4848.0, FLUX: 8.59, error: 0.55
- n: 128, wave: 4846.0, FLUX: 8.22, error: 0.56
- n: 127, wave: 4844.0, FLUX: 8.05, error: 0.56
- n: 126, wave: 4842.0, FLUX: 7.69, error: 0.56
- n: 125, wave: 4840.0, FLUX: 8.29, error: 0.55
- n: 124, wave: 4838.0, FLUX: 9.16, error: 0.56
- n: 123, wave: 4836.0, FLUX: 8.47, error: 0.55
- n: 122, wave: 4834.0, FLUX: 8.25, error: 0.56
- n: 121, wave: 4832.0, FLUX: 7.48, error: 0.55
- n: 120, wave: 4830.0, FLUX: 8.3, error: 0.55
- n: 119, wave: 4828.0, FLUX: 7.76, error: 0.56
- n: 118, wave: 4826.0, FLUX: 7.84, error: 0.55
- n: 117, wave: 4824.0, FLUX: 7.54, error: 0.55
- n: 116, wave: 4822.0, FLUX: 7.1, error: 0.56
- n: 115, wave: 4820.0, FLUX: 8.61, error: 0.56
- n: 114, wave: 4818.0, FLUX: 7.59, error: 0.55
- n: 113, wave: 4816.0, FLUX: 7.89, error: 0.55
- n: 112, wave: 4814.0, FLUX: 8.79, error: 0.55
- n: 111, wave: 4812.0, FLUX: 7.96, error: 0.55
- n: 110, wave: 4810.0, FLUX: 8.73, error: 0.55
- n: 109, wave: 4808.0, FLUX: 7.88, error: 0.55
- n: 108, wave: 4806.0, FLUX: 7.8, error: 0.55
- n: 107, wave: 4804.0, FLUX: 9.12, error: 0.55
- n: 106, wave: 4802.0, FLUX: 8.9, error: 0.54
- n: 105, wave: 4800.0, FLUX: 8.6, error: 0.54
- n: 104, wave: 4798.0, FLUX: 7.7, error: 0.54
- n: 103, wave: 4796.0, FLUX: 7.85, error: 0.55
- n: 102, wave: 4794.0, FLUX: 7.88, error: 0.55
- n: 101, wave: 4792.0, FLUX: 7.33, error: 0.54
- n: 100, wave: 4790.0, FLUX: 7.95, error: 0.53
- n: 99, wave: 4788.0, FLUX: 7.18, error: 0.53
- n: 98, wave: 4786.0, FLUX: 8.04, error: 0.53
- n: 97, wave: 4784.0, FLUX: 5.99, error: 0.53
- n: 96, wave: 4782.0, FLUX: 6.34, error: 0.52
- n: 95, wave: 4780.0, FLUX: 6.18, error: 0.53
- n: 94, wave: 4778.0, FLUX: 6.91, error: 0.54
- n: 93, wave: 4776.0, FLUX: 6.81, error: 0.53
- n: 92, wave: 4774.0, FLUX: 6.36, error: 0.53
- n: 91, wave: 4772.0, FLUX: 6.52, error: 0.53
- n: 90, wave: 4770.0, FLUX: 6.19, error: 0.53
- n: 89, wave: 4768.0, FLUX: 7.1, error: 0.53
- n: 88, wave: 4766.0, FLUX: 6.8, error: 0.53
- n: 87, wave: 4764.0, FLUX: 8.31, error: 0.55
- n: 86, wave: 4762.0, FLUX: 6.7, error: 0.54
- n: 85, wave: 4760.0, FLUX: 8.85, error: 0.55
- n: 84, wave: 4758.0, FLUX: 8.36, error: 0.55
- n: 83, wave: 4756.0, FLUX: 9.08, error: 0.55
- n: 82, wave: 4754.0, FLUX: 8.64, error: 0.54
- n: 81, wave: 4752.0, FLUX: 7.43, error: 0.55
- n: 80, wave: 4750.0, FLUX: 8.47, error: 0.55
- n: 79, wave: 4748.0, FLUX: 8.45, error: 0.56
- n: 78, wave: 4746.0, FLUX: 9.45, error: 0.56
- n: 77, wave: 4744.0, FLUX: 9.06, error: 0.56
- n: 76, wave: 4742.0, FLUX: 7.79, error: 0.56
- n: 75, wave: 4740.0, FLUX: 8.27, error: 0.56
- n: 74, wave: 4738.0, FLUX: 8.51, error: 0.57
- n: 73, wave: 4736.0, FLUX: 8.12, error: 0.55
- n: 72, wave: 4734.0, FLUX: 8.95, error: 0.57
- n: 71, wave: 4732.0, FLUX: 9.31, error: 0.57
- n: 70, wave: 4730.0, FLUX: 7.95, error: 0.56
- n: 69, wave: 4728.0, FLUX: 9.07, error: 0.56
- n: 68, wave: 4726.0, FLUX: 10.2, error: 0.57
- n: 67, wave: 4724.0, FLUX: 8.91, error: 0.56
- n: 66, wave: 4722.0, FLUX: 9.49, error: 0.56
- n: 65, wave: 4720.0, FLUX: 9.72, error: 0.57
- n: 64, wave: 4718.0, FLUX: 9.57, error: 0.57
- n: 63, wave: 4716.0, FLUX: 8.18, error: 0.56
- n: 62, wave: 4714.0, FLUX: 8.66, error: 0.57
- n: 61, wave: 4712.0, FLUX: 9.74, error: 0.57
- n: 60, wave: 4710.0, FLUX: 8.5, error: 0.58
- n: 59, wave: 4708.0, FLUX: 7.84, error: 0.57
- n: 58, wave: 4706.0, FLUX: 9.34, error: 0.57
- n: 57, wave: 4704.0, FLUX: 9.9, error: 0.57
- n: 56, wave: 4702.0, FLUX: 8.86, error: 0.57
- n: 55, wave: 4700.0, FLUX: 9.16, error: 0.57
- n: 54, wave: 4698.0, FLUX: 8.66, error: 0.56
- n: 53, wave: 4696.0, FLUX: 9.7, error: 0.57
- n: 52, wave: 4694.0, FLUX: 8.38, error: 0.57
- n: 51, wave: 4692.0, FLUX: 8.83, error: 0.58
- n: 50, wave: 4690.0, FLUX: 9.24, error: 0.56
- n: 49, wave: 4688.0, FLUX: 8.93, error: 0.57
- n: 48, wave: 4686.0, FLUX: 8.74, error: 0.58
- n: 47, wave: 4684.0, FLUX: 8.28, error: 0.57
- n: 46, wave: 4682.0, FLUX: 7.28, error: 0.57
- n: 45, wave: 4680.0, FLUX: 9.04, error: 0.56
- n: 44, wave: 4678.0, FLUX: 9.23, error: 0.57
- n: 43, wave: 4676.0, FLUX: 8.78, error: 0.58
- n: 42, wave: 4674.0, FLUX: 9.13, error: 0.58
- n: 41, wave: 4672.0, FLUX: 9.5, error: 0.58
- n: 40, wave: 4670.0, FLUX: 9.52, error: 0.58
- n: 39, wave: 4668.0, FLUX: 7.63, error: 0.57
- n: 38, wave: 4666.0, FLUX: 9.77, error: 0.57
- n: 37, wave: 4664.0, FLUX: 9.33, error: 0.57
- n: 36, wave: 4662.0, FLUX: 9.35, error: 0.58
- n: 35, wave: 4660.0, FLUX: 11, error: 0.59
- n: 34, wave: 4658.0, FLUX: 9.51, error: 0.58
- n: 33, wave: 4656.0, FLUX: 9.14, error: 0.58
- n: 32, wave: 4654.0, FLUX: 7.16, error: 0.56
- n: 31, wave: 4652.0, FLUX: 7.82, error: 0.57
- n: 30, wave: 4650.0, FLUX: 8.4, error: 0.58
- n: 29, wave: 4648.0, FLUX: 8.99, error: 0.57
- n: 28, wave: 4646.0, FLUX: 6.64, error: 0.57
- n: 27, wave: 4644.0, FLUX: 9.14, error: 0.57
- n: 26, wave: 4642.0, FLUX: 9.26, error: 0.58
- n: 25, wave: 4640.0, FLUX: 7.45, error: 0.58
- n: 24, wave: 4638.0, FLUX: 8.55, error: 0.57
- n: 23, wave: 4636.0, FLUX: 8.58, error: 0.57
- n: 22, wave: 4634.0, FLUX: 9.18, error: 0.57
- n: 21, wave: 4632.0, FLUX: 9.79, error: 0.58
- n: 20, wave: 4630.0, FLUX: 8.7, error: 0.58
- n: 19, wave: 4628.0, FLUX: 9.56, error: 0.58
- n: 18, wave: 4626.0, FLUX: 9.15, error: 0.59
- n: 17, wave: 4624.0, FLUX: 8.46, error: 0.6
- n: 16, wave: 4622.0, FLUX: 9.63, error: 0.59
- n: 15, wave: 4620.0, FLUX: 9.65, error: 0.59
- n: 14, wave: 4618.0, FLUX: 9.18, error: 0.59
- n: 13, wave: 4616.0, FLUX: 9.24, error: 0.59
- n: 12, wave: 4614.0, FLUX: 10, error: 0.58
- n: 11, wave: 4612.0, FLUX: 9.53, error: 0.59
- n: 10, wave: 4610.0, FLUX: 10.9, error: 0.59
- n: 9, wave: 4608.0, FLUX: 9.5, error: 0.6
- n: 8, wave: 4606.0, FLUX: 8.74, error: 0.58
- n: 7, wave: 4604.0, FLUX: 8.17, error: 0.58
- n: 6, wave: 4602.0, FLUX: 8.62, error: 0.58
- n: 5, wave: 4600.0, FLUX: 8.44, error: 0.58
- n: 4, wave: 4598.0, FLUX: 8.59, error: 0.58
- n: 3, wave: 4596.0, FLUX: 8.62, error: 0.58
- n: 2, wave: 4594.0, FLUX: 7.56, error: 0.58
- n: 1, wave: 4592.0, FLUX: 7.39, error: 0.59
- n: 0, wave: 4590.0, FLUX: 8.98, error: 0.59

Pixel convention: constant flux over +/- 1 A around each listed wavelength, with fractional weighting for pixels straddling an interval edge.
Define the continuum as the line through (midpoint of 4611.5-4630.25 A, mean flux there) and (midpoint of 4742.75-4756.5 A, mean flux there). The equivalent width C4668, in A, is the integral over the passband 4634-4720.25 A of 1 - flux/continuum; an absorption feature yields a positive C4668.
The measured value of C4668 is 1.6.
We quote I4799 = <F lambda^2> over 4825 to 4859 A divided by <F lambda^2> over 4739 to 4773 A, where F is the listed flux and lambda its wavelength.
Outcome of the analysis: 1.1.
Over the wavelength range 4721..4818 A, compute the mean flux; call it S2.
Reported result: 8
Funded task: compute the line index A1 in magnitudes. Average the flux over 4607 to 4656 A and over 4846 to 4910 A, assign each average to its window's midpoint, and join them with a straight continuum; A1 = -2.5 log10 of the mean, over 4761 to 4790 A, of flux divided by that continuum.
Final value 0.254 mag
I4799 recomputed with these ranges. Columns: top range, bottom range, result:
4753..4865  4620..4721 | 0.94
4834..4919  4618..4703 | 1.05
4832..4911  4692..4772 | 1.04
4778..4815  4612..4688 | 0.93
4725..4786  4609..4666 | 0.91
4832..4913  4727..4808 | 1.13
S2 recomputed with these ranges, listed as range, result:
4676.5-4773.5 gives 8.57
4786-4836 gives 8.01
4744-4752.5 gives 8.58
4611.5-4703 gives 8.93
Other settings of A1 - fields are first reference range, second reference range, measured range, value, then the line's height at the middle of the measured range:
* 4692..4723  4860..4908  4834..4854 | 0.012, 8.55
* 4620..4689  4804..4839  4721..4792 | 0.063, 8.39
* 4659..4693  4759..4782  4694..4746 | -0.113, 8.06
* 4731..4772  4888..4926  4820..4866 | 0.054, 8.61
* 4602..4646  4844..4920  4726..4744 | 0.028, 8.85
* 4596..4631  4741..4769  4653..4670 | -0.037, 8.83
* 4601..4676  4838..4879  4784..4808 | 0.070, 8.47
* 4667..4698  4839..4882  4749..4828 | 0.107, 8.47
